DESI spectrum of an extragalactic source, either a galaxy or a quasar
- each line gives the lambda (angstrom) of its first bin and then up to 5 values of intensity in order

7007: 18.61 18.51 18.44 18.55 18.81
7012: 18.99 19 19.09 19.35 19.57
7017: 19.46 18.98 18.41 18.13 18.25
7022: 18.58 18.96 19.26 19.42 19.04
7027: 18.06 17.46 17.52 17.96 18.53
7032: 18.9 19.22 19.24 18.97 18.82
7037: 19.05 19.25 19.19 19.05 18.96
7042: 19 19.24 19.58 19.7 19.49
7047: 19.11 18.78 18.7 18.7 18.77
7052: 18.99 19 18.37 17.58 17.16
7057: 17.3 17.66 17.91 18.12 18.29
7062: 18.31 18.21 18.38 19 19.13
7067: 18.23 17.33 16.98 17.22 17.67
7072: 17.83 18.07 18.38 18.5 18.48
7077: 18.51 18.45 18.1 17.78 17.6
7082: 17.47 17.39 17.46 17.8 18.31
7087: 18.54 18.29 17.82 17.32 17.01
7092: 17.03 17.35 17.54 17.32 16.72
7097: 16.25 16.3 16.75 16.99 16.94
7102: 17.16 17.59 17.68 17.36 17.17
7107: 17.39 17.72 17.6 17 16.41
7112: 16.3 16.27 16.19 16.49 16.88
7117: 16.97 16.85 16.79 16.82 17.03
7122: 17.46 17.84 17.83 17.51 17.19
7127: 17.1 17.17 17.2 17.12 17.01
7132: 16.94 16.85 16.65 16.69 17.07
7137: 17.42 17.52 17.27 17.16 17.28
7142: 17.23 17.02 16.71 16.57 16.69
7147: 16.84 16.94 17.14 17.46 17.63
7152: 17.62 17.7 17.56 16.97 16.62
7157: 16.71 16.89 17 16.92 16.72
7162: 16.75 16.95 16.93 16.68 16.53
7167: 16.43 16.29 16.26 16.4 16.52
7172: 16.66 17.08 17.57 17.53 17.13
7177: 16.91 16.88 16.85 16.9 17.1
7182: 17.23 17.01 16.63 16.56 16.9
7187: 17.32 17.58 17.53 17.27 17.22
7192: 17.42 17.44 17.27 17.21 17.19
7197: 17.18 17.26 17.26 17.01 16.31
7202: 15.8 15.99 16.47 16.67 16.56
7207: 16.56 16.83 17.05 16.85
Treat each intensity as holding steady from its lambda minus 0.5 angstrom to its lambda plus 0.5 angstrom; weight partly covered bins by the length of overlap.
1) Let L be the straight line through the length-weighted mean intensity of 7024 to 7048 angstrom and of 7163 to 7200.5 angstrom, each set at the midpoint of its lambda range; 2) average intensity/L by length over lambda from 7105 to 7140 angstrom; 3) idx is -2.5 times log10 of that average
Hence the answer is 0.045 mag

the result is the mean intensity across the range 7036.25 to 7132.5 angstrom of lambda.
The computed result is 17.8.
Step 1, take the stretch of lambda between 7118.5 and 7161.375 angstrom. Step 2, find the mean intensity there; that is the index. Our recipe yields 17.1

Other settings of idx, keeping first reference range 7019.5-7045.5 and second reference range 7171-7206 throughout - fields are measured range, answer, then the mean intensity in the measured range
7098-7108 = 0.049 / 17.2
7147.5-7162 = 0.017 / 17.1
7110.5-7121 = 0.077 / 16.6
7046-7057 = 0.006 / 18.5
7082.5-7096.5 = 0.036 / 17.6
